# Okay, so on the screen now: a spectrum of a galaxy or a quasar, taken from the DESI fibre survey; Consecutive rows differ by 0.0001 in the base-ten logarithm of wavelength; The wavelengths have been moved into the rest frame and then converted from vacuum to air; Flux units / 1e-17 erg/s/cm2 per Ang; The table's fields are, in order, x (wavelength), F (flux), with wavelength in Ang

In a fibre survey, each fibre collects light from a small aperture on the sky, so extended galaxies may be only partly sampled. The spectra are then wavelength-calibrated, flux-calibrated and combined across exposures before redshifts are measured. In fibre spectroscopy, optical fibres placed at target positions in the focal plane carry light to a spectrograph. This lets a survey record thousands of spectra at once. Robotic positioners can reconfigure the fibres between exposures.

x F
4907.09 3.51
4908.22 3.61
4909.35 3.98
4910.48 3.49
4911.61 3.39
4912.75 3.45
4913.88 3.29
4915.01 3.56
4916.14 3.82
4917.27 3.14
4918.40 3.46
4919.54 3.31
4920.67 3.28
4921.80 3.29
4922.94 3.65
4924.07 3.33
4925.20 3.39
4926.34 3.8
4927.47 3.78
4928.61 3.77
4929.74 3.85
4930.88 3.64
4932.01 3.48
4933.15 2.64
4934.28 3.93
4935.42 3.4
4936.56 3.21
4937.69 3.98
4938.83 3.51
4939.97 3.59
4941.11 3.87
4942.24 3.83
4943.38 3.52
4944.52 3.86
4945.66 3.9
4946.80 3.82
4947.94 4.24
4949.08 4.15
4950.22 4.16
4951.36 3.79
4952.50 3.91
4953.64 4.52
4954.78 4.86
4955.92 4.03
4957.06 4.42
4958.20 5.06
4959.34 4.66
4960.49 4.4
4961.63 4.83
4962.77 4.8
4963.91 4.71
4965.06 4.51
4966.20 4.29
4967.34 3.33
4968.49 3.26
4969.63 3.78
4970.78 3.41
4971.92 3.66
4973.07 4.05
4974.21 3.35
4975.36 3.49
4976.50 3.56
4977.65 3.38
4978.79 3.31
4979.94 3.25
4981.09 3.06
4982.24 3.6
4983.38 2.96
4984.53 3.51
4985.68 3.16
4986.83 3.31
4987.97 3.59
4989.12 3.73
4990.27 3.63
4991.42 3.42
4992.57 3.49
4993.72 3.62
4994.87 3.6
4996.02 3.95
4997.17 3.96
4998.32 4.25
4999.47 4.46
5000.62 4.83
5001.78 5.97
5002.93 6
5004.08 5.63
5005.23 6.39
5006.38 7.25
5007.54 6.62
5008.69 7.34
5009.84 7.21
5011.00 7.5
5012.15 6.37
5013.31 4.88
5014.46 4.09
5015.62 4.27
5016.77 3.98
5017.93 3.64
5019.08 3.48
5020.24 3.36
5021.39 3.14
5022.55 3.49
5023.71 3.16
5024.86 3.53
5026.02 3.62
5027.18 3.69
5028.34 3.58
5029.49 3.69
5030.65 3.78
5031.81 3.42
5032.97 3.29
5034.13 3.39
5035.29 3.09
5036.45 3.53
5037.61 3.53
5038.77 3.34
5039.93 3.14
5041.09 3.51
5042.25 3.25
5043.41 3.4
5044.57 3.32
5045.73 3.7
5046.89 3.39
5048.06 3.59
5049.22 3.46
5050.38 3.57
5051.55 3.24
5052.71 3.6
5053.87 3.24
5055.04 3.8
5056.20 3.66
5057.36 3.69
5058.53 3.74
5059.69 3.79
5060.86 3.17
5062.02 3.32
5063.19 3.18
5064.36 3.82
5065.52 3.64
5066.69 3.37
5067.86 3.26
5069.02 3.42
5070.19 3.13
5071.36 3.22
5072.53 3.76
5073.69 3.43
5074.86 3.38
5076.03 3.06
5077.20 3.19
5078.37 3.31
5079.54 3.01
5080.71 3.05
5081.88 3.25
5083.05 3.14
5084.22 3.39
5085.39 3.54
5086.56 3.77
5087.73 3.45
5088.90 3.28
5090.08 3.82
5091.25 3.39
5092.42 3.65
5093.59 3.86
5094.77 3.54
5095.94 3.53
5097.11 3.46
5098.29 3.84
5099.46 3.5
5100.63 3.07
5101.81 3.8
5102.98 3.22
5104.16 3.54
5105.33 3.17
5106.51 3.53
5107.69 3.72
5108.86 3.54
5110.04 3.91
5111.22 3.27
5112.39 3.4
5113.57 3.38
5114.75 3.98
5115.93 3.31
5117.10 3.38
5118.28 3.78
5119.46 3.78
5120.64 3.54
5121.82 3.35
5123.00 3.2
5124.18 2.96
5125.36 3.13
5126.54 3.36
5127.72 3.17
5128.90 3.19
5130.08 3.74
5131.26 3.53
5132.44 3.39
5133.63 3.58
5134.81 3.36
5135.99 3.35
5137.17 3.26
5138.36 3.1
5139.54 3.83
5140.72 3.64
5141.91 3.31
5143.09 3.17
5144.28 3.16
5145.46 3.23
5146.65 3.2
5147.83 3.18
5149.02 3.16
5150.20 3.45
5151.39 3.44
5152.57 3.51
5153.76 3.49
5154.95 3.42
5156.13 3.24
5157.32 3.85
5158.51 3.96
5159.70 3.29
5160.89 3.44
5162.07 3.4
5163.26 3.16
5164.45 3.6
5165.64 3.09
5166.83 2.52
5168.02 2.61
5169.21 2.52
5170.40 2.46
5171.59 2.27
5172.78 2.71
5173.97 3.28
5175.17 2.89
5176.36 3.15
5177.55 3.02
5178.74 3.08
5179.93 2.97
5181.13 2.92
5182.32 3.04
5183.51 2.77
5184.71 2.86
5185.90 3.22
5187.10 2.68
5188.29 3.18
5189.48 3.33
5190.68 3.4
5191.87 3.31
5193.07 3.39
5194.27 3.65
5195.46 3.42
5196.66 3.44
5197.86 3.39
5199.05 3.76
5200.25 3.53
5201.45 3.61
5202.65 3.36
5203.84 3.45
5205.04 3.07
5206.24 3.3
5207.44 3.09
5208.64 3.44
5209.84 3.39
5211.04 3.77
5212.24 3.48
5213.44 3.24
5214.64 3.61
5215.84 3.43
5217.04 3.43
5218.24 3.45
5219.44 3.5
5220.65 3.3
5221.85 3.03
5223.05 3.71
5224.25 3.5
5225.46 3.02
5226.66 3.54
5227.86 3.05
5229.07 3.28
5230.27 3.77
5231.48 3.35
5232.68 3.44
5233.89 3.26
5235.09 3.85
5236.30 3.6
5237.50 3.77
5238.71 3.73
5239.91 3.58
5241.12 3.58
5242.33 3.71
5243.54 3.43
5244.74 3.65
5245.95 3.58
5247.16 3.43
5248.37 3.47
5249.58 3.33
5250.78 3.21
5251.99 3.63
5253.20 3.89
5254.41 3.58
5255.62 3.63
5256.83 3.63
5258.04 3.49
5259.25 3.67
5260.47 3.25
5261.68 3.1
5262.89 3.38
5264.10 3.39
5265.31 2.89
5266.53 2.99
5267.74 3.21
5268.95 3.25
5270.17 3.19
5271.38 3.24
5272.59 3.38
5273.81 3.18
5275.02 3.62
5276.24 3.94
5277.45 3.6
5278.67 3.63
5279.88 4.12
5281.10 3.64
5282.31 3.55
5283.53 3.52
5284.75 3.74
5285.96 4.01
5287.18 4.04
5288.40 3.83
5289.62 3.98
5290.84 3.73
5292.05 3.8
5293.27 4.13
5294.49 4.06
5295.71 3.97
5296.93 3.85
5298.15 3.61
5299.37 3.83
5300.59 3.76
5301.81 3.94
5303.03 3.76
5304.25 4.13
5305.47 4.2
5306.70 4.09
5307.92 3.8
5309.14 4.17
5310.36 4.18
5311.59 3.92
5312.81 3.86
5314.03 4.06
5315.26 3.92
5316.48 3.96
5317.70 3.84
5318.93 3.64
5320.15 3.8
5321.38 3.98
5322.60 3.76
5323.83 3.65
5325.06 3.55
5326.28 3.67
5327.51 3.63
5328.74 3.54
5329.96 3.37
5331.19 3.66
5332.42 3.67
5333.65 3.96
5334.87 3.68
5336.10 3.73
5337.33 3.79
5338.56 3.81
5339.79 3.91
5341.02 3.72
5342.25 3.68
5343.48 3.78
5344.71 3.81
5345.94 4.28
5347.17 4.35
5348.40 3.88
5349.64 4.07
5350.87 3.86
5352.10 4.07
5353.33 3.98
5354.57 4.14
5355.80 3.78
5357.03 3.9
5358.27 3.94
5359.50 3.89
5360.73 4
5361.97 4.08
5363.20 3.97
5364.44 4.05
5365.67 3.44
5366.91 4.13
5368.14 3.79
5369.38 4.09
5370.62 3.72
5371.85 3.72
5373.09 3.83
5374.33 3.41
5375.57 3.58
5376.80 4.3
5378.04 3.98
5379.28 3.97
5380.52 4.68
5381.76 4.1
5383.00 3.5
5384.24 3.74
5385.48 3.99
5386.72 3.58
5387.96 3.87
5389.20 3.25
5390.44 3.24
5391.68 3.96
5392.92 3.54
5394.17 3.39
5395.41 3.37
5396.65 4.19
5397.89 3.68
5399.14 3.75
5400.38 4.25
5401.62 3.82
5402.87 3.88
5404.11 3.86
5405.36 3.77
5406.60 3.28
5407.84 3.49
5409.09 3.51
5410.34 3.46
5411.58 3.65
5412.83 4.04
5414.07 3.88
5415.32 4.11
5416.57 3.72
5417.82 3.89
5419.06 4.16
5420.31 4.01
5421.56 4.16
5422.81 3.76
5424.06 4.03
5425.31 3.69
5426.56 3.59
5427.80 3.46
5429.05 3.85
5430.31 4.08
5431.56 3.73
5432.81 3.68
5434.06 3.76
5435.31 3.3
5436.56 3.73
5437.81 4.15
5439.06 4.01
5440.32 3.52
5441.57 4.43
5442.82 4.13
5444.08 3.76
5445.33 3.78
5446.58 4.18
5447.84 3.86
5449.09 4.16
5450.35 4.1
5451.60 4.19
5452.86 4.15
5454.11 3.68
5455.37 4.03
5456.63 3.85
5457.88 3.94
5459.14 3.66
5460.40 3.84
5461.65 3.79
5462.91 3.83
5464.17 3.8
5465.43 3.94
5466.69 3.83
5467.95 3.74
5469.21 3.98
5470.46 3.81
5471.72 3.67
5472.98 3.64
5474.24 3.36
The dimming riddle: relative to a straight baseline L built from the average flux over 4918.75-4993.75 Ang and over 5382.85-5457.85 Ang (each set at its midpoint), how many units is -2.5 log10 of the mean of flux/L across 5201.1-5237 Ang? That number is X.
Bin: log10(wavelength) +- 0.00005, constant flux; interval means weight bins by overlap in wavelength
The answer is 0.11 mag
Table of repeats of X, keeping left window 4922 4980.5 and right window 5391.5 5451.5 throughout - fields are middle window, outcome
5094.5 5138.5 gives 0.12 mag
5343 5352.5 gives -0.05 mag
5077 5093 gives 0.14 mag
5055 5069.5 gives 0.10 mag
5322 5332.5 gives 0.07 mag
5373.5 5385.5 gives -0.03 mag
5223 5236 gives 0.12 mag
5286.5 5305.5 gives -0.02 mag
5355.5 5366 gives -0.02 mag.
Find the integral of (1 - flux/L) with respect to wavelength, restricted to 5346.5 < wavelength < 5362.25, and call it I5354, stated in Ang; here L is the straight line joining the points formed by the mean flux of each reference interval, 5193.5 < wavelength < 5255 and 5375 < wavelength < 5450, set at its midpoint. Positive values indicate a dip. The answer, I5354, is -1.2 Ang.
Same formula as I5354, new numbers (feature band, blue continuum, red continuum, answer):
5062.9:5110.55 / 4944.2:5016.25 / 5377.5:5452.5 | 8.85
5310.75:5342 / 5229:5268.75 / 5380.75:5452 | -1.15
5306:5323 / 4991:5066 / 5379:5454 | -0.16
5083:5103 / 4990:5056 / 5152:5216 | 1.16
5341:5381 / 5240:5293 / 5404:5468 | -2.42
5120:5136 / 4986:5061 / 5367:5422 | 2.62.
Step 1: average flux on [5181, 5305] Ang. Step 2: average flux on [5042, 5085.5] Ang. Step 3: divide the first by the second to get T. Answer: 1.03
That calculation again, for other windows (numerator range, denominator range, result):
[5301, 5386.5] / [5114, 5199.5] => 1.19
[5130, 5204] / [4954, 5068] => 0.81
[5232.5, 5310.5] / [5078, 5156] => 1.06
